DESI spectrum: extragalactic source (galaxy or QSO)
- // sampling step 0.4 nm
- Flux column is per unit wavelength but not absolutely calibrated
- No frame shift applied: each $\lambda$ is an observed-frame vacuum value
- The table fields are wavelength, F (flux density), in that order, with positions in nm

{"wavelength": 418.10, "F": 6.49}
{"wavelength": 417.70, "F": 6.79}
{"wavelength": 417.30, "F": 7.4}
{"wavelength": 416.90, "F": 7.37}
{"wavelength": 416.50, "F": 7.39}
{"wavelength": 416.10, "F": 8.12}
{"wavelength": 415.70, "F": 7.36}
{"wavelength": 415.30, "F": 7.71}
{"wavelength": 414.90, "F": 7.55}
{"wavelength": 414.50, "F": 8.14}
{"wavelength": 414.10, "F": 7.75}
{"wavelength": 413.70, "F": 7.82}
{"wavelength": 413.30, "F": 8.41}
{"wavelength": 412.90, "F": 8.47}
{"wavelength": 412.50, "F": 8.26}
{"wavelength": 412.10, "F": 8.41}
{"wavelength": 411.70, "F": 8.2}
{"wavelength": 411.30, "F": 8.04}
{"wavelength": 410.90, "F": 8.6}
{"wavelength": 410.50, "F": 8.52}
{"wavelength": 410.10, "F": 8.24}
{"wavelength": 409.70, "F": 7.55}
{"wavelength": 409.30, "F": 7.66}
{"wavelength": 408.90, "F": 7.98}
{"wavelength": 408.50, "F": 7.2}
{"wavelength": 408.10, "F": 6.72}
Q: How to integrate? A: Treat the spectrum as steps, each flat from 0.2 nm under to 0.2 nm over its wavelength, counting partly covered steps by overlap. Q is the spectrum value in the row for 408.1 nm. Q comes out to 6.72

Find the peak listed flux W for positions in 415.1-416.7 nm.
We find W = 8.12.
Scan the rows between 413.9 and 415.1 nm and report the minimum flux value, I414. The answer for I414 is 7.55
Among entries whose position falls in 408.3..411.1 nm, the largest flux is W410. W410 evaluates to 8.6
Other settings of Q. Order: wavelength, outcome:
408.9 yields 7.98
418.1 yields 6.49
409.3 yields 7.66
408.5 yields 7.2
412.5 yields 8.26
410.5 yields 8.52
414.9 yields 7.55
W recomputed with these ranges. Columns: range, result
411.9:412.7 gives 8.41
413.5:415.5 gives 8.14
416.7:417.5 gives 7.4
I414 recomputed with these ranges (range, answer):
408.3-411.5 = 7.2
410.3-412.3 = 8.04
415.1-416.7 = 7.36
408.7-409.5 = 7.66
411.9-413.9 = 7.82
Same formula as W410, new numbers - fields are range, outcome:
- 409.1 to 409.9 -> 7.66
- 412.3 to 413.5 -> 8.47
